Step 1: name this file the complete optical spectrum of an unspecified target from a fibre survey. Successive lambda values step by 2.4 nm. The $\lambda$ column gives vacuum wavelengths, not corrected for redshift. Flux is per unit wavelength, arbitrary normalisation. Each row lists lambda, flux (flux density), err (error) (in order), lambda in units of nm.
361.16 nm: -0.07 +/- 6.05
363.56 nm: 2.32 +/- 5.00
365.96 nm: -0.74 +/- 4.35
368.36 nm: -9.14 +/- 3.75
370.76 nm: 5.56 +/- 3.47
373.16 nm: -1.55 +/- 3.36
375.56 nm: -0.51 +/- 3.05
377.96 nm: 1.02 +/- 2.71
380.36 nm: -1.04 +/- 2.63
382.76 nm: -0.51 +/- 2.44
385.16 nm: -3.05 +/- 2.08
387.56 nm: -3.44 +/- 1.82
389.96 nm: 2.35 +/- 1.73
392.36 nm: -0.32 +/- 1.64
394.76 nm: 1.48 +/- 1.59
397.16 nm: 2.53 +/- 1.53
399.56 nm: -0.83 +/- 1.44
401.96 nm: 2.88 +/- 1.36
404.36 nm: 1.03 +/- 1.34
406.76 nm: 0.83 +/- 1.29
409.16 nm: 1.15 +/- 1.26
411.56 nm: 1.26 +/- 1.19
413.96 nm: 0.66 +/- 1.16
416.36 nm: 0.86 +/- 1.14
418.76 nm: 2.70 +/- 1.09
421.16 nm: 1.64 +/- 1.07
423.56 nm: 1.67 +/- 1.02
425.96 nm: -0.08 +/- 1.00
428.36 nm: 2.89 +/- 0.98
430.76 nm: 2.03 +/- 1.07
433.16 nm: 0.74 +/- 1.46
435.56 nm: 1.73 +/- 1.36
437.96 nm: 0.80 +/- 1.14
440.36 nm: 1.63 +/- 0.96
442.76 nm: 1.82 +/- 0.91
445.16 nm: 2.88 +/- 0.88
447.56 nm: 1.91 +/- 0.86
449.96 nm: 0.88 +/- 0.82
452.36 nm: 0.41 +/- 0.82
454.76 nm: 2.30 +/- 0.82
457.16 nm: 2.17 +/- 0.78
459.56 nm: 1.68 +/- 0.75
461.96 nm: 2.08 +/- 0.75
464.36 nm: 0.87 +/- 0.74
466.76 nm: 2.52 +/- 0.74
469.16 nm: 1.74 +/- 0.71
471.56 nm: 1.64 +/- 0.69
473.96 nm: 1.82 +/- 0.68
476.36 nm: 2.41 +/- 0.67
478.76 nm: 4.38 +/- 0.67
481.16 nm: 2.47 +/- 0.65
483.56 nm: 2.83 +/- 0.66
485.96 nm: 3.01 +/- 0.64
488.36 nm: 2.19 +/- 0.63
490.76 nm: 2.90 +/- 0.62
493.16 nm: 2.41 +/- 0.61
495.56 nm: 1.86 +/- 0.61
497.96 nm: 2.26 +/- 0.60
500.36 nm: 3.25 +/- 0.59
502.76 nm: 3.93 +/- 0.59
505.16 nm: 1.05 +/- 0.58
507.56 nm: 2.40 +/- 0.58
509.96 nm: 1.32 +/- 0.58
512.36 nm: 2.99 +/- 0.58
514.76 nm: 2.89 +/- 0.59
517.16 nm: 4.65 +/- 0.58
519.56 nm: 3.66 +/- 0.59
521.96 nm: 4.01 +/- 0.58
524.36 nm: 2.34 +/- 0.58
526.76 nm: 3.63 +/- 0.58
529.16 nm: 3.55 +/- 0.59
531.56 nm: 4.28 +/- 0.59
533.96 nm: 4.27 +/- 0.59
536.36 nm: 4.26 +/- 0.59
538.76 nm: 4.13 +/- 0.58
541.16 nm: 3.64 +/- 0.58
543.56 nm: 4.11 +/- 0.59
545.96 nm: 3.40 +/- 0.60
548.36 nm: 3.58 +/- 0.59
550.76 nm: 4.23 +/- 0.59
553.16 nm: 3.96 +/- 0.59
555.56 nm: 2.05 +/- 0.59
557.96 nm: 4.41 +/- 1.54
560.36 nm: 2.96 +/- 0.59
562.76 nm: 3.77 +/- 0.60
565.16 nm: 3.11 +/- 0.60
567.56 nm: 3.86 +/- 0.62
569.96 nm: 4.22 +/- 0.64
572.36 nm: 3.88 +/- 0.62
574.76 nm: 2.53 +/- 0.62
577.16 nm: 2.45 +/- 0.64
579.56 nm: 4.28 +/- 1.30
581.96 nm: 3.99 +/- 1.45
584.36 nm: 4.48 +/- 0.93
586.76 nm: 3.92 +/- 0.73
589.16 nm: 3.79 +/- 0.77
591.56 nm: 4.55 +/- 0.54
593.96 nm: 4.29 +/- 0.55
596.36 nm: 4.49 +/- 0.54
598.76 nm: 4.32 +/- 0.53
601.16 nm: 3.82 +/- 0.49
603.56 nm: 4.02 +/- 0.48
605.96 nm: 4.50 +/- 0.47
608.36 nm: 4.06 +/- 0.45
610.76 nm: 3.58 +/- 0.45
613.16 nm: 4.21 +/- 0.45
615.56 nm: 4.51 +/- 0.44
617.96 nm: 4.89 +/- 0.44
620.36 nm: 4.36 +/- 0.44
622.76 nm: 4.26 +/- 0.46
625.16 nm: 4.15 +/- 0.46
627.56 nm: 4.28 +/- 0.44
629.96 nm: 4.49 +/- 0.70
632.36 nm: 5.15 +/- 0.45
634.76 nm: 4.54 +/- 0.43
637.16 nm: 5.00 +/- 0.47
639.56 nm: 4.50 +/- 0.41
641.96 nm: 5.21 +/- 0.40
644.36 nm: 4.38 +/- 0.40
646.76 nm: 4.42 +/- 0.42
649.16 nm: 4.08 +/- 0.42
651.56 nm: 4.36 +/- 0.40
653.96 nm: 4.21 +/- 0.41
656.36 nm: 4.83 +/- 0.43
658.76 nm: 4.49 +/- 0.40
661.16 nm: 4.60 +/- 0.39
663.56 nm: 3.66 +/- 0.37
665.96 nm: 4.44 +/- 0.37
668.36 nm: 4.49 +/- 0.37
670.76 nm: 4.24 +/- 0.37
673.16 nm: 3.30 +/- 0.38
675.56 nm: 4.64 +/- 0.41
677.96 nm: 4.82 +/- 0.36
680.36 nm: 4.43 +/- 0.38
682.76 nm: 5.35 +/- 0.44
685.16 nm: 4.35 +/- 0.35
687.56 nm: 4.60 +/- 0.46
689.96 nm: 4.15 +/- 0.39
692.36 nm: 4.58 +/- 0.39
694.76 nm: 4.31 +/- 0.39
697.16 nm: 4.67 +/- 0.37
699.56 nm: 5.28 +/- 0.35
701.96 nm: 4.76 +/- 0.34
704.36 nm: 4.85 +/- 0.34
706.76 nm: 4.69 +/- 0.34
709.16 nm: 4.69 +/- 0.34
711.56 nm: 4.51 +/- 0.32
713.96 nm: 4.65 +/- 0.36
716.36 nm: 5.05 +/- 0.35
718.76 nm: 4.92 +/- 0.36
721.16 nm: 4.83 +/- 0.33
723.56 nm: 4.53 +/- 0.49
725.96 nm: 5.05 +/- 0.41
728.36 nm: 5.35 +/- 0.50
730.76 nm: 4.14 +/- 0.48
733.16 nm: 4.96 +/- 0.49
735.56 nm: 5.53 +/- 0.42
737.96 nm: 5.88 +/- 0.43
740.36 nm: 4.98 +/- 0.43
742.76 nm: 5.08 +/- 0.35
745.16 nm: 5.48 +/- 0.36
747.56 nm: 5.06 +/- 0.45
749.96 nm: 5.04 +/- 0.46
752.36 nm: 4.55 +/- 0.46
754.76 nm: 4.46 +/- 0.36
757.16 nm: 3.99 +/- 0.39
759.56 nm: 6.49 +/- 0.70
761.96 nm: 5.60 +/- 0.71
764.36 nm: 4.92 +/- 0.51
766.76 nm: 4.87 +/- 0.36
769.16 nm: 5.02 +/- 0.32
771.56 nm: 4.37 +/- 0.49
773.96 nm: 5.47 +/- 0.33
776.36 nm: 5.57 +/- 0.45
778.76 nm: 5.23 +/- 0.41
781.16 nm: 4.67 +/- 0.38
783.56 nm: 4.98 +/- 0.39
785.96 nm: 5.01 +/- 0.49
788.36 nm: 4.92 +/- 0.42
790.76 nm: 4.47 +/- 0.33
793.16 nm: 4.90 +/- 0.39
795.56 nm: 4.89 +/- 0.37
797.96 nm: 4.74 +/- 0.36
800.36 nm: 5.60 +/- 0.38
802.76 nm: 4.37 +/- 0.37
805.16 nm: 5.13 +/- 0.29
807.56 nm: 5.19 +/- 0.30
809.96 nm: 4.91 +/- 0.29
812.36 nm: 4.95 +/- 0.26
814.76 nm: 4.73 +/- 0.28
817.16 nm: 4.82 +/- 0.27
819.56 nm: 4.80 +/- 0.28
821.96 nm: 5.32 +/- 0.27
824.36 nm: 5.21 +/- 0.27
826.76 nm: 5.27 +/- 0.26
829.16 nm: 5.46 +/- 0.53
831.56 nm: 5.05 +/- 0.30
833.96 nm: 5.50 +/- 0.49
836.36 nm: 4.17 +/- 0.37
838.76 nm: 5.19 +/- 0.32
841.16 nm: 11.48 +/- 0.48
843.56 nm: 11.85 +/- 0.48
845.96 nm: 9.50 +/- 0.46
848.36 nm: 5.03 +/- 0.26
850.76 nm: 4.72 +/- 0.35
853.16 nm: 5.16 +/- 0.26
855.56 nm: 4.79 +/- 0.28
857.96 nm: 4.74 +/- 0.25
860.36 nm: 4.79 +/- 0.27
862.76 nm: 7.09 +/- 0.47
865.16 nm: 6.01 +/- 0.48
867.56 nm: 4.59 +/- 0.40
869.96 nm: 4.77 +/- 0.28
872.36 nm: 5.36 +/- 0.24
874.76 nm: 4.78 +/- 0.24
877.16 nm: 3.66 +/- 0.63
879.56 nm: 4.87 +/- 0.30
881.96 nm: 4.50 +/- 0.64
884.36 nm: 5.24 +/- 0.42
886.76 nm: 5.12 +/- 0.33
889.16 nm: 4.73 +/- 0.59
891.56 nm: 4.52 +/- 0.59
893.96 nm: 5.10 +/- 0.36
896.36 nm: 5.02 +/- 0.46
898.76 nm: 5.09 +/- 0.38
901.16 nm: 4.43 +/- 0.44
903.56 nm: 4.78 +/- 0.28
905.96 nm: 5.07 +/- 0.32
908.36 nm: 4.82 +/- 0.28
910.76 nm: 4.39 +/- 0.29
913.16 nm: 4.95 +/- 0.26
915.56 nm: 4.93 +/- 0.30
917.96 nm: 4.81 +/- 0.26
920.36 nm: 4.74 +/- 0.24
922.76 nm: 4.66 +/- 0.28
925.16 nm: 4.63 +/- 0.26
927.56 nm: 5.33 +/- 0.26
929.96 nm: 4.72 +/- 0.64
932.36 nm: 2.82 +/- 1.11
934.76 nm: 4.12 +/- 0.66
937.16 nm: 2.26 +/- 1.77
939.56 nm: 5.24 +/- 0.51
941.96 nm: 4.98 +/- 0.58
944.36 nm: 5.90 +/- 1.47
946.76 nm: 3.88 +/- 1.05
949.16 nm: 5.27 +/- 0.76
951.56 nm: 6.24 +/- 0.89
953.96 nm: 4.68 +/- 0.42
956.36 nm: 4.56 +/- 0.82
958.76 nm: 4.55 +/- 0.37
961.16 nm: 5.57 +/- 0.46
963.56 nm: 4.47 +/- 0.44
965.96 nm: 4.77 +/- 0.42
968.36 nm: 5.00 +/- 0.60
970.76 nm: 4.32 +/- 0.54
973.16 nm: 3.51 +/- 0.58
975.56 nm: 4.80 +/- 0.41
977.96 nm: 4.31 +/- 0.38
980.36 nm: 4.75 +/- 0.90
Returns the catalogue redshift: 0.283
